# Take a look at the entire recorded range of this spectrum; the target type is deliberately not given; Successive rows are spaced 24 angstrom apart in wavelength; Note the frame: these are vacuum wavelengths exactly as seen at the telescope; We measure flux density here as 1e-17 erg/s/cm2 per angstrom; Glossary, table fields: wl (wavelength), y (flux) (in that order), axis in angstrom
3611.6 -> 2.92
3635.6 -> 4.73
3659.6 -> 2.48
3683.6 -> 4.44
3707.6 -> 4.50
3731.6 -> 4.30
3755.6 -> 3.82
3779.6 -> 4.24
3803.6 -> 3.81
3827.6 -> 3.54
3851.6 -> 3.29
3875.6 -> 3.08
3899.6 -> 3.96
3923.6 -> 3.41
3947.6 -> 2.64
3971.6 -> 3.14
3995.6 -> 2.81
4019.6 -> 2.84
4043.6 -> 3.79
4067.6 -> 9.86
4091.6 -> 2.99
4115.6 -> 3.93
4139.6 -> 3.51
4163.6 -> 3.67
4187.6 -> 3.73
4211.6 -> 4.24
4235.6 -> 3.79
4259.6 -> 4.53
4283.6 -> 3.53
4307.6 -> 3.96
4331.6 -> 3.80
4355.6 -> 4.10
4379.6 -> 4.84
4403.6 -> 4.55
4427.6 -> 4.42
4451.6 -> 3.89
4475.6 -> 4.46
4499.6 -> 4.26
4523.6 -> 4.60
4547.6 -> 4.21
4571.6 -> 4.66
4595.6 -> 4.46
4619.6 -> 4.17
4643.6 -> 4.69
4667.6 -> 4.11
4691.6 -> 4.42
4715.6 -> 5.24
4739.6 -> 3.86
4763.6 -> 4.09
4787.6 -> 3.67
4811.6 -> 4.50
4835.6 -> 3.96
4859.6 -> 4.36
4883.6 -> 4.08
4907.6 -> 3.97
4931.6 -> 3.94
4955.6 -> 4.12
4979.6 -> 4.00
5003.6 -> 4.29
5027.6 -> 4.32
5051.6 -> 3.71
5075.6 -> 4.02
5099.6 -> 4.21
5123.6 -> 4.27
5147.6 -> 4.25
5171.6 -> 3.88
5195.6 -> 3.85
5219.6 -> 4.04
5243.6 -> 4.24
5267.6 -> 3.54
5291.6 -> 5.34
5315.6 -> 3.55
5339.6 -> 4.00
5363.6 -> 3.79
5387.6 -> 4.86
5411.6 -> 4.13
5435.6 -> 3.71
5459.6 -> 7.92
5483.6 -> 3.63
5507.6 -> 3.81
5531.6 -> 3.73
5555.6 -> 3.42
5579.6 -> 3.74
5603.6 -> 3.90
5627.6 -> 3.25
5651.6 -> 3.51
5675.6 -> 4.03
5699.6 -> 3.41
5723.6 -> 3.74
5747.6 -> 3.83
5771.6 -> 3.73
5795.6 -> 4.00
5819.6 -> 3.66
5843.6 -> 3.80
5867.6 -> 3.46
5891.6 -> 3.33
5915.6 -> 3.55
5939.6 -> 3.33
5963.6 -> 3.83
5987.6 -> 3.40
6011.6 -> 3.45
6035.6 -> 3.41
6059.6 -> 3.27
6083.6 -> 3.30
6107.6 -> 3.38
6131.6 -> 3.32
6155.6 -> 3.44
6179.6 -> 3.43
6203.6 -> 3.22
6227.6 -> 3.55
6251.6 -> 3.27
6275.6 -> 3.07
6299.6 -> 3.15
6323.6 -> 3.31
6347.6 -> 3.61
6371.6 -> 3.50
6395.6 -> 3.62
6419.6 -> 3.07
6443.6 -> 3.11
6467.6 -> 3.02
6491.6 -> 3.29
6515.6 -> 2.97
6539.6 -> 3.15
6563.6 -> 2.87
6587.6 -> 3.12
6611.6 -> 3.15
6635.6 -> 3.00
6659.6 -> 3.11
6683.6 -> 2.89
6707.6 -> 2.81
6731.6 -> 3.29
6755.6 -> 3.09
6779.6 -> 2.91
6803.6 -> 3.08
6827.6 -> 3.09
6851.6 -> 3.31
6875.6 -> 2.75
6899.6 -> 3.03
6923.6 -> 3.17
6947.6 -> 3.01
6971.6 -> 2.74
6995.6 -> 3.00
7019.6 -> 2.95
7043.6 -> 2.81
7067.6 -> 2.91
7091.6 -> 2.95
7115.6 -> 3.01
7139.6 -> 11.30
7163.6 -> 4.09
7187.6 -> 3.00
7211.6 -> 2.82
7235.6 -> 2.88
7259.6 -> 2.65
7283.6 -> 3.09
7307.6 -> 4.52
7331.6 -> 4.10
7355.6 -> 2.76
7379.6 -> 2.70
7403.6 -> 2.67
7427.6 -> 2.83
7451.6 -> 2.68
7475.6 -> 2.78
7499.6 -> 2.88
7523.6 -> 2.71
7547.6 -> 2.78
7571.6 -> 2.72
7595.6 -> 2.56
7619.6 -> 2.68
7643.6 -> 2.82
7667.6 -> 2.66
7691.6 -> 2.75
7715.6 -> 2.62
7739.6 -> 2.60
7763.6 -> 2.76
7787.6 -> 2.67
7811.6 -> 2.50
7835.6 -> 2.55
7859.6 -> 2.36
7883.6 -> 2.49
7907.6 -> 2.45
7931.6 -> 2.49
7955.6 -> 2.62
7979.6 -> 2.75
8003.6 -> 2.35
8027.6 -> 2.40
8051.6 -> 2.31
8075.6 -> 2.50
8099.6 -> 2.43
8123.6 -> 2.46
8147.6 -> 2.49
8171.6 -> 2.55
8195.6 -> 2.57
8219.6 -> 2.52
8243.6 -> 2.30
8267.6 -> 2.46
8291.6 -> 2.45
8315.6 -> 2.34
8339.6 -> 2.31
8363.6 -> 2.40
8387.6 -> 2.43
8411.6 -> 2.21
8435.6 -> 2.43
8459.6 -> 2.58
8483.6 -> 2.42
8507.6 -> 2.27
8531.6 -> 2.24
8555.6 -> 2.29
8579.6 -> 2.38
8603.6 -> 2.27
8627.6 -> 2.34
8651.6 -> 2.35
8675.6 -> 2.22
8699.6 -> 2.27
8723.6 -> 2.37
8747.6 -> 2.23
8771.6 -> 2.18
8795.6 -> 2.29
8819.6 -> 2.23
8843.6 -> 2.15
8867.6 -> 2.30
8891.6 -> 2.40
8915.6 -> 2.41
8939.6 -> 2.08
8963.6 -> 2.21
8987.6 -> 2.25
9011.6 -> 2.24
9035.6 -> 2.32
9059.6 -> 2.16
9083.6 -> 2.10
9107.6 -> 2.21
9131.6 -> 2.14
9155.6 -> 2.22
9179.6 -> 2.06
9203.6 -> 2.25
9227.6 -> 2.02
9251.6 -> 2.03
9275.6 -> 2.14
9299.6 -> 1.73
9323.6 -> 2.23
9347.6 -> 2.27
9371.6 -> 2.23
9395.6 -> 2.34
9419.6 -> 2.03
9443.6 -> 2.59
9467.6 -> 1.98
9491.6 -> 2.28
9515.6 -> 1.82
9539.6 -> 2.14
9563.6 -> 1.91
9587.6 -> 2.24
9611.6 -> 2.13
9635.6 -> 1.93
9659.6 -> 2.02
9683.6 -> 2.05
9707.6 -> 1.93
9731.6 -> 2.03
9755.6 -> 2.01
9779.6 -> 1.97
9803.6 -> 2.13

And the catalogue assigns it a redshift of 0.088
